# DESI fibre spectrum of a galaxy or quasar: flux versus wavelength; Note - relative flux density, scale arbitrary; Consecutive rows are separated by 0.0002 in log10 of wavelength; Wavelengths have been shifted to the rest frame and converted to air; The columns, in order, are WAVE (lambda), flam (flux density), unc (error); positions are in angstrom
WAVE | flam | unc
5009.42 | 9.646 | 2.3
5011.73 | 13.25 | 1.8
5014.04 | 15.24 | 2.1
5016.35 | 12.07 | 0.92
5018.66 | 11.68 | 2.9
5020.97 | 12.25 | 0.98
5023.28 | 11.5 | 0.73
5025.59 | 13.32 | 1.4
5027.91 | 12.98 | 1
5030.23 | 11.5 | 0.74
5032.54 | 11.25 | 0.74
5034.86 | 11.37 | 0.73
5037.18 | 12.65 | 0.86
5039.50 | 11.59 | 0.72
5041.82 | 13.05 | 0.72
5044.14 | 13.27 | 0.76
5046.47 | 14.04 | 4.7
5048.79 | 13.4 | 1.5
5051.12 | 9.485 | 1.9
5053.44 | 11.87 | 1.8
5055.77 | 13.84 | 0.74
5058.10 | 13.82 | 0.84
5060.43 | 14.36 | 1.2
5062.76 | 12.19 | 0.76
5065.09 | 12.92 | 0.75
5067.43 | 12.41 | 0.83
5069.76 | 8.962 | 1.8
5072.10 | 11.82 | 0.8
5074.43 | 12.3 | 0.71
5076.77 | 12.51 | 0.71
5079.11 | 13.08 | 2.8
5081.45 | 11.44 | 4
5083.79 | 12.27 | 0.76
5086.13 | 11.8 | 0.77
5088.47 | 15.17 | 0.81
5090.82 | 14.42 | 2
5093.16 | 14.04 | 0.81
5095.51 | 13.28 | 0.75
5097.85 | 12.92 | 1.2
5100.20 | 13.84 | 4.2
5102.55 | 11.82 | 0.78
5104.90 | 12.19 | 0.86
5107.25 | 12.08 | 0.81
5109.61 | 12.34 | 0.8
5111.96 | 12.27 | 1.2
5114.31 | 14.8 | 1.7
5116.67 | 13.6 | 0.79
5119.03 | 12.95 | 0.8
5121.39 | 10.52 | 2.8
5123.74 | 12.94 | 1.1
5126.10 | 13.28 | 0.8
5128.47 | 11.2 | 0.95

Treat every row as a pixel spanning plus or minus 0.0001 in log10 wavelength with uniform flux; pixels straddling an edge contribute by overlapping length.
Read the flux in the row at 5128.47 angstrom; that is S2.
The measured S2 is 11.2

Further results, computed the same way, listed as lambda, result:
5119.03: 12.95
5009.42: 9.646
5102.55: 11.82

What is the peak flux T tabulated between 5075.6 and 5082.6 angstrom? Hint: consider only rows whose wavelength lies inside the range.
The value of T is 13.08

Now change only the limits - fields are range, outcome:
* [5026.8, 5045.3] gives 13.27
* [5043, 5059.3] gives 14.04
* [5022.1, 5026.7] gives 13.32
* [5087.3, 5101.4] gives 15.17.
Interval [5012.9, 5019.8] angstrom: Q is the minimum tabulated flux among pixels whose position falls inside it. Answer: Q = 11.68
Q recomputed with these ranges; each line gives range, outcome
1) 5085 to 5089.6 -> 11.8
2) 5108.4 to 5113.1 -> 12.27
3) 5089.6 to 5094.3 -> 14.04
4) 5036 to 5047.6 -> 11.59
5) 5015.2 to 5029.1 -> 11.5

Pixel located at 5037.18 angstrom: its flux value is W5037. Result 12.65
